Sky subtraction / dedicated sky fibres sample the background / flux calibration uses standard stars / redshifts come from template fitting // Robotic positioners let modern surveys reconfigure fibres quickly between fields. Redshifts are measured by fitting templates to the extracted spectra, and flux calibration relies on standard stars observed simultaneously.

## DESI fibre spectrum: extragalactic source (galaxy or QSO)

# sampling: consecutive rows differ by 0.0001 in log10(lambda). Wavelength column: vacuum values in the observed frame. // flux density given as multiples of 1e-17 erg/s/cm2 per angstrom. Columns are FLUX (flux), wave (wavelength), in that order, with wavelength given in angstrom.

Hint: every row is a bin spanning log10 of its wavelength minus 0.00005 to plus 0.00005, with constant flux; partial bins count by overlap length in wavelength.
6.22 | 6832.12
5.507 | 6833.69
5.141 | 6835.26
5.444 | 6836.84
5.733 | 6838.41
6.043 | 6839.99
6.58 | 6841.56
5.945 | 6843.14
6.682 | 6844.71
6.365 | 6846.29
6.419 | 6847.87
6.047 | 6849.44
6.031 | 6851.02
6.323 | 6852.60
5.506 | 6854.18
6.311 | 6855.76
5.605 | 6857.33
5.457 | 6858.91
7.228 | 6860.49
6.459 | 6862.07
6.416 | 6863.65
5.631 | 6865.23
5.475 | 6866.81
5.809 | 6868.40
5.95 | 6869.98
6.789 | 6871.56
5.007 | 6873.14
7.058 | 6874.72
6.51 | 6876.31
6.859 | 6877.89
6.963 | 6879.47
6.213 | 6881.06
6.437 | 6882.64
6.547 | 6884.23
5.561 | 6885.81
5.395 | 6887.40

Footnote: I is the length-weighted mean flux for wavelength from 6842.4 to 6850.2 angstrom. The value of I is 6.3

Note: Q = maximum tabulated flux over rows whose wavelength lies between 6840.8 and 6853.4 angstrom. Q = 6.682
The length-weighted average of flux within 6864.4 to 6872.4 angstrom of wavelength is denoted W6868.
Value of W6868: 5.93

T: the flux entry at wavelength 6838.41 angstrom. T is 5.733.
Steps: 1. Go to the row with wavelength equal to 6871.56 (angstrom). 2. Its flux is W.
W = 6.789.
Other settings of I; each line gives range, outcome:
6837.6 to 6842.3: 6.12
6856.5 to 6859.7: 5.56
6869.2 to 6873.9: 5.93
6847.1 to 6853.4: 6.2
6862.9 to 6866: 6.02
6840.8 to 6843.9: 6.25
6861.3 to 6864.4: 6.44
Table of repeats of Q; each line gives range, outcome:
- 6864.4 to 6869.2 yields 5.809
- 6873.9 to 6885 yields 7.058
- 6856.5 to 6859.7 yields 5.605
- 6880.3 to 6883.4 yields 6.437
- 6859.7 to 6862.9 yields 7.228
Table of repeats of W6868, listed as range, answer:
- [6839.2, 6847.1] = 6.32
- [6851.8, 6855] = 5.91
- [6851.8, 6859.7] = 5.84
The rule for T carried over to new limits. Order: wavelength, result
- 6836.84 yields 5.444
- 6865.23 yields 5.631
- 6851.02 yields 6.031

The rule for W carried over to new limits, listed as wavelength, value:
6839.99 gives 6.043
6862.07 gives 6.459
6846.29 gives 6.365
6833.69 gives 5.507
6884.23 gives 6.547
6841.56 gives 6.58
